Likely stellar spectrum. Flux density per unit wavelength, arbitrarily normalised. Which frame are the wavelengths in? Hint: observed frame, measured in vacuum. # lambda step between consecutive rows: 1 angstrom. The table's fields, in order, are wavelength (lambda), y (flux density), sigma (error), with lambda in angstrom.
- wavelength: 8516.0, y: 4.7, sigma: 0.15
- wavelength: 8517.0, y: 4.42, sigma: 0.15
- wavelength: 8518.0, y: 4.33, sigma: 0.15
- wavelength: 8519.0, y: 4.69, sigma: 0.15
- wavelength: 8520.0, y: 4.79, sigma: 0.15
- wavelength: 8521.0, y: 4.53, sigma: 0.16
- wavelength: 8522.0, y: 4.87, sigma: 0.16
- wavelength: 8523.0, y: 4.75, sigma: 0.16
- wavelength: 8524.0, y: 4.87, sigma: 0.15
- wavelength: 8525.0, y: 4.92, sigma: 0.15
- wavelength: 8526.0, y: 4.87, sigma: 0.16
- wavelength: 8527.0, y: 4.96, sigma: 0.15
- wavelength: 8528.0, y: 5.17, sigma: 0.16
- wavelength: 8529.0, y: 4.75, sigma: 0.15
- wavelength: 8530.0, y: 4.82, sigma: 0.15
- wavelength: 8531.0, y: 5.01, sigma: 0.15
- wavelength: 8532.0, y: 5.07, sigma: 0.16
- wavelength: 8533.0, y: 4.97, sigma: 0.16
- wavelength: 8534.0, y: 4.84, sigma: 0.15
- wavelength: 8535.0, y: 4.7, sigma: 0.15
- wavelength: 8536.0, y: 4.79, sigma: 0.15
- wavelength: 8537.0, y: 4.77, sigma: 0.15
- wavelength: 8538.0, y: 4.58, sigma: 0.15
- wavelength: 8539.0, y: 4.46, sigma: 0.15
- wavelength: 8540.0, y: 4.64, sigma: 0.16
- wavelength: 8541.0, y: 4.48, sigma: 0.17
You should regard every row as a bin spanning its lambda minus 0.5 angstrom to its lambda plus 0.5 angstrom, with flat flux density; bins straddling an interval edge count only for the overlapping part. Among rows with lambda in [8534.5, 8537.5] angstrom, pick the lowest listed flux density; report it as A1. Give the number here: 4.7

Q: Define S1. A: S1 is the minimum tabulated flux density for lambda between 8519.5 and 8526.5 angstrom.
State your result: 4.53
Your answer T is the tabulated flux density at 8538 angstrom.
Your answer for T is 4.58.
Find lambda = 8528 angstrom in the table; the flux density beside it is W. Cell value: 5.17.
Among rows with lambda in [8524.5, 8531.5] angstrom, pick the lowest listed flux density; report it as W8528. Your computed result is 4.75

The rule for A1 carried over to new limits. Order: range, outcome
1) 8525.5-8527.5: 4.87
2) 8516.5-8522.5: 4.33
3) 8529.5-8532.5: 4.82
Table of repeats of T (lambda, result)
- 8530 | 4.82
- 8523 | 4.75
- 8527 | 4.96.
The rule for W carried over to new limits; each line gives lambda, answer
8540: 4.64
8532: 5.07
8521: 4.53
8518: 4.33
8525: 4.92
